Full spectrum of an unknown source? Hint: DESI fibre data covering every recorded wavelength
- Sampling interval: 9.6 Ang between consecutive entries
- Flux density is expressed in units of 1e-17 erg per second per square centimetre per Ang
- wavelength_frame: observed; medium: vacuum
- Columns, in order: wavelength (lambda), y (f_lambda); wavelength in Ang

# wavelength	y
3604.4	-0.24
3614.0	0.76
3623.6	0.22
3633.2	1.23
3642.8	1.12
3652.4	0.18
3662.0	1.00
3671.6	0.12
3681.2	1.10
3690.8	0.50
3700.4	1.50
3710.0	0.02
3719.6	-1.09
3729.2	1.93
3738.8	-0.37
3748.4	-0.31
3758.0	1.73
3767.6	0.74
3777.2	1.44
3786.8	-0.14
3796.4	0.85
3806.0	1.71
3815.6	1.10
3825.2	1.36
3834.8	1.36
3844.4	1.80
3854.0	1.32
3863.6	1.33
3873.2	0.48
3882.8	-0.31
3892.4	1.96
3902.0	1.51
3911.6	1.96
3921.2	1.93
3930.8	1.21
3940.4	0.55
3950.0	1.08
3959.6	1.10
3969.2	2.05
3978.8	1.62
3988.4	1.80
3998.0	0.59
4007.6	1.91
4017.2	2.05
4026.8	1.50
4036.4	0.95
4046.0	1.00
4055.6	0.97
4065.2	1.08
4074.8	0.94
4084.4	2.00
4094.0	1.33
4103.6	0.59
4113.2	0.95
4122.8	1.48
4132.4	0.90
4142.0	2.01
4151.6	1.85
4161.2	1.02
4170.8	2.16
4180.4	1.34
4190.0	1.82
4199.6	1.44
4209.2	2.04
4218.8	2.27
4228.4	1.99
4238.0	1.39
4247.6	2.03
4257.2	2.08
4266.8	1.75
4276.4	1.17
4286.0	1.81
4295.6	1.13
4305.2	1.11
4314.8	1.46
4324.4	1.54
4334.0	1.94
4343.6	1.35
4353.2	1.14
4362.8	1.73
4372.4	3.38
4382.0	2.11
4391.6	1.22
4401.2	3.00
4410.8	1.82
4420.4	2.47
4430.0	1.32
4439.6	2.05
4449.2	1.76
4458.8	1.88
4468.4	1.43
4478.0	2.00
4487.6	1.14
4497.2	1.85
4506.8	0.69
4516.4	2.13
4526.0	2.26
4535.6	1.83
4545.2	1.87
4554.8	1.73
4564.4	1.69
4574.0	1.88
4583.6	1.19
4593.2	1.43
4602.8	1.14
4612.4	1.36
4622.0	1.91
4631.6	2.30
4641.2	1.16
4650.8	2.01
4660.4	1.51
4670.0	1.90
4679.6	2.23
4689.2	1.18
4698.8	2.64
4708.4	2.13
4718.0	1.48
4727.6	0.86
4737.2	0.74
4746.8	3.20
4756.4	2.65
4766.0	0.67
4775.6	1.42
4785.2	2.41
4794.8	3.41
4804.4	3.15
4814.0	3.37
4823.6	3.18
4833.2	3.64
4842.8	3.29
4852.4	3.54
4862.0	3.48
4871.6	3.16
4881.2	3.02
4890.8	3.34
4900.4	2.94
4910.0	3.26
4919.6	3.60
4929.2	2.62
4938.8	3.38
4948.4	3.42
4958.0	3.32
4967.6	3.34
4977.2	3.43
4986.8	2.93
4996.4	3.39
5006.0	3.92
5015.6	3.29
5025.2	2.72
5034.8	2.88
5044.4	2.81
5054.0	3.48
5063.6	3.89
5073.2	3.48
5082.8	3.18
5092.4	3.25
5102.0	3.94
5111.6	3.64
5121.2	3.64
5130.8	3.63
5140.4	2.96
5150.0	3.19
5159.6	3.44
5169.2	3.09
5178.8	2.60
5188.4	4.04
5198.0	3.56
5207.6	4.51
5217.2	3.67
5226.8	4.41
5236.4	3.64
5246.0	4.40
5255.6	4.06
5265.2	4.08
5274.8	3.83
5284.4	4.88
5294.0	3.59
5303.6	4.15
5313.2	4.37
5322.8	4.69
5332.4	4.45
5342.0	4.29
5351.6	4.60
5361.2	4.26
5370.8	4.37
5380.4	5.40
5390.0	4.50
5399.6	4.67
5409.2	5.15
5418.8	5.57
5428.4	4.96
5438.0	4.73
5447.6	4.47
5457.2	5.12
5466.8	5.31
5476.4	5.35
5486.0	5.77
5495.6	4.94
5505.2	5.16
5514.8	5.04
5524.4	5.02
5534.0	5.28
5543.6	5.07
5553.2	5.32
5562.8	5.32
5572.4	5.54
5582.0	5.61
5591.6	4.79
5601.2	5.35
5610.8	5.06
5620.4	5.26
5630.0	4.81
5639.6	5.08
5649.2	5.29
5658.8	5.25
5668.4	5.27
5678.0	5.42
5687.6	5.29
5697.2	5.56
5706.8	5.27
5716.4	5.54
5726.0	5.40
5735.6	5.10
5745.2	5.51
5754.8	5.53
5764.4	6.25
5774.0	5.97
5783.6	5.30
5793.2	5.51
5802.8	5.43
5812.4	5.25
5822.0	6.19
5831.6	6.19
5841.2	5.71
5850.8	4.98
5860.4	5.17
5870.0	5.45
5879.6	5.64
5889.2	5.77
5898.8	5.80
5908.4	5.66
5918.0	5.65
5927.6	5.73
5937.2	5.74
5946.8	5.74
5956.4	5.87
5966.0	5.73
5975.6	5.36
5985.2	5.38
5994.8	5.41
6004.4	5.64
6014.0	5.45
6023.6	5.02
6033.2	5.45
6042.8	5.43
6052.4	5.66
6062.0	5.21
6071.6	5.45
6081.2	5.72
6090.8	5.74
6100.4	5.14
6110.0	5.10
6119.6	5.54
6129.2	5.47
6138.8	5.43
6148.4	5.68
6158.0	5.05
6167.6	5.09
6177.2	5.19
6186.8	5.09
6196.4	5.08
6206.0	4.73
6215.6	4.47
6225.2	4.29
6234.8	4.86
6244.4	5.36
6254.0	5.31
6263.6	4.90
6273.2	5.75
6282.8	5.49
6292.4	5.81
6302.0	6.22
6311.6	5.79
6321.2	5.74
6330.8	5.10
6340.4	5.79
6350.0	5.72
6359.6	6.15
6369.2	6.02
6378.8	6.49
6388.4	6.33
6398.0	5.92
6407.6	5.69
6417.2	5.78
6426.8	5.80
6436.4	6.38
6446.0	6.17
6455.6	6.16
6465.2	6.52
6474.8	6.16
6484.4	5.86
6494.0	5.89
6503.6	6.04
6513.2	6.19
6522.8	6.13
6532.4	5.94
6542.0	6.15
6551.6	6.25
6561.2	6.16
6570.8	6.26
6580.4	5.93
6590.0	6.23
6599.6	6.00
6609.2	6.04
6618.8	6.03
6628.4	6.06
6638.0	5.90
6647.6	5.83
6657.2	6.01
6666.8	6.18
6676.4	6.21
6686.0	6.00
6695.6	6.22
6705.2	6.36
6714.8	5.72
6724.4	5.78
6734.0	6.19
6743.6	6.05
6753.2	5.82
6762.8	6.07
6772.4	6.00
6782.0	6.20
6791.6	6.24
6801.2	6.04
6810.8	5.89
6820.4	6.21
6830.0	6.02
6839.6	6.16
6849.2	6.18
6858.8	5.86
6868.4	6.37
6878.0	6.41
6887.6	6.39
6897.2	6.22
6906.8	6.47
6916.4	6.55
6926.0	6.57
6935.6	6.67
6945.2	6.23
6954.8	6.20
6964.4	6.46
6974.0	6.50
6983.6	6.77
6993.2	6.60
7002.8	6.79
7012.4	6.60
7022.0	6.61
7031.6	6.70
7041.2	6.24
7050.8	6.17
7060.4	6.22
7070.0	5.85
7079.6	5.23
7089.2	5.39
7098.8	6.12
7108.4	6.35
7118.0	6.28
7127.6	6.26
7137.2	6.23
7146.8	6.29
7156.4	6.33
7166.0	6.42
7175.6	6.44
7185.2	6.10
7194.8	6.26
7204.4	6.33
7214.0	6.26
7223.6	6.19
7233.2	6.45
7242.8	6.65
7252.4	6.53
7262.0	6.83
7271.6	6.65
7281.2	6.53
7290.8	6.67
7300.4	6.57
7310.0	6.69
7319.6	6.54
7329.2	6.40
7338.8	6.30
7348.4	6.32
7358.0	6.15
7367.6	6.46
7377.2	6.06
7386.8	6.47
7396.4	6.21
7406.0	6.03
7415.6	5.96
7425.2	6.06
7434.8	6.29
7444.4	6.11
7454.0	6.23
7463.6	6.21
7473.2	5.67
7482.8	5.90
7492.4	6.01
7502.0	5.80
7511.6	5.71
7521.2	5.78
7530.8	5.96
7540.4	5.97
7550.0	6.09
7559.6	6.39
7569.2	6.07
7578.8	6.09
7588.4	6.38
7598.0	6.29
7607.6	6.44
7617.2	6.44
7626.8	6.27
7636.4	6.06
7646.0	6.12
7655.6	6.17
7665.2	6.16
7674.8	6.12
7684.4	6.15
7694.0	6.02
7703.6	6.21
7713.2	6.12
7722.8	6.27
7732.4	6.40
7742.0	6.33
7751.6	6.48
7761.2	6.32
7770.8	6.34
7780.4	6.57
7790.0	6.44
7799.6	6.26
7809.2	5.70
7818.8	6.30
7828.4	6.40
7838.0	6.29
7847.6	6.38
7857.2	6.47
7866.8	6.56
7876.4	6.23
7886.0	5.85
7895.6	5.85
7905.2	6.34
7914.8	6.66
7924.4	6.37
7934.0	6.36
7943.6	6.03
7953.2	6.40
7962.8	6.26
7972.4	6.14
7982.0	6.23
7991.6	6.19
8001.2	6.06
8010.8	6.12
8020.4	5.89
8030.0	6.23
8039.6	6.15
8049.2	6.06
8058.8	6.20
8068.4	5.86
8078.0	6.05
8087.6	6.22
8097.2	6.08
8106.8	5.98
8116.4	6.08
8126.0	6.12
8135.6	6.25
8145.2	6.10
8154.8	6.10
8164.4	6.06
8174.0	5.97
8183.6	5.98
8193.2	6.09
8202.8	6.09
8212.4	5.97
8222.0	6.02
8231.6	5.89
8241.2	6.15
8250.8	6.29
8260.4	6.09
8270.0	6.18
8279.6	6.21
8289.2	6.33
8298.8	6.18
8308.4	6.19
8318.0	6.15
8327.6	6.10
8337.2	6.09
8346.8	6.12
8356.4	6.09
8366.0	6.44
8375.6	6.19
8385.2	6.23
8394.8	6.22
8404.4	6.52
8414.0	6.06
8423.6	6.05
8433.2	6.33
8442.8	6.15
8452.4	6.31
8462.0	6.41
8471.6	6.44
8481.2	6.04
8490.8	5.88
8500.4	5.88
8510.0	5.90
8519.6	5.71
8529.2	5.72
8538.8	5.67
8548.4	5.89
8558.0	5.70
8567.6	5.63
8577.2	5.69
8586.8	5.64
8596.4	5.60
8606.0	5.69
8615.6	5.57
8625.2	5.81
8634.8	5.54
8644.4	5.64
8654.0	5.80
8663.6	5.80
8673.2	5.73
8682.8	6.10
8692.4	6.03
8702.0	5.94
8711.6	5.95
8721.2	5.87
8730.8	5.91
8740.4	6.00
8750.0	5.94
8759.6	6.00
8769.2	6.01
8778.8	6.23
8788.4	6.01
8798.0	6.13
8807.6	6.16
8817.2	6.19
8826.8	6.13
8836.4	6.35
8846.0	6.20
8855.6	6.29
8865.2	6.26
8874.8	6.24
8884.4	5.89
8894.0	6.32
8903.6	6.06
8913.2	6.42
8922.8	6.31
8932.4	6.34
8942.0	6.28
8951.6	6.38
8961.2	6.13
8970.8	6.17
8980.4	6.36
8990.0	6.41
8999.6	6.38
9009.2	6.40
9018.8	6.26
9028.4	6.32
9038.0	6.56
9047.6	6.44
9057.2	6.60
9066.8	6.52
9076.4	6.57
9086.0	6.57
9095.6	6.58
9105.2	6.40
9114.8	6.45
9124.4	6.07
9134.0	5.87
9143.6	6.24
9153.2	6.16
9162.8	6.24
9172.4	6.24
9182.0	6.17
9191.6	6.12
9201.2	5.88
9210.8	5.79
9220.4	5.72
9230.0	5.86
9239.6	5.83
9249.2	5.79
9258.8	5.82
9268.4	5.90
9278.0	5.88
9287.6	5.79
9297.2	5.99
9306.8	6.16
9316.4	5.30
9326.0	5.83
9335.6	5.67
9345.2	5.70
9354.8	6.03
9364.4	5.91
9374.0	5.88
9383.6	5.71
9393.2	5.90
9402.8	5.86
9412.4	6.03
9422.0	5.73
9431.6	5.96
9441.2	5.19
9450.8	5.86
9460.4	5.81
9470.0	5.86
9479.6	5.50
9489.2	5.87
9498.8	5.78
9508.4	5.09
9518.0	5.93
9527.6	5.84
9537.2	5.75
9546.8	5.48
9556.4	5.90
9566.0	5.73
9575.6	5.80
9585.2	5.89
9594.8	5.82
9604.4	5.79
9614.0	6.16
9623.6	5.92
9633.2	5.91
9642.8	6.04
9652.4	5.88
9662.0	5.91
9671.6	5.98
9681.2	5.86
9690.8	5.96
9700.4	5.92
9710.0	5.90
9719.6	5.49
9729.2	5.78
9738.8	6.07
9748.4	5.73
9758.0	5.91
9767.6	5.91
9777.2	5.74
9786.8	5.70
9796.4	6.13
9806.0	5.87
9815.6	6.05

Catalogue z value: 0.20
